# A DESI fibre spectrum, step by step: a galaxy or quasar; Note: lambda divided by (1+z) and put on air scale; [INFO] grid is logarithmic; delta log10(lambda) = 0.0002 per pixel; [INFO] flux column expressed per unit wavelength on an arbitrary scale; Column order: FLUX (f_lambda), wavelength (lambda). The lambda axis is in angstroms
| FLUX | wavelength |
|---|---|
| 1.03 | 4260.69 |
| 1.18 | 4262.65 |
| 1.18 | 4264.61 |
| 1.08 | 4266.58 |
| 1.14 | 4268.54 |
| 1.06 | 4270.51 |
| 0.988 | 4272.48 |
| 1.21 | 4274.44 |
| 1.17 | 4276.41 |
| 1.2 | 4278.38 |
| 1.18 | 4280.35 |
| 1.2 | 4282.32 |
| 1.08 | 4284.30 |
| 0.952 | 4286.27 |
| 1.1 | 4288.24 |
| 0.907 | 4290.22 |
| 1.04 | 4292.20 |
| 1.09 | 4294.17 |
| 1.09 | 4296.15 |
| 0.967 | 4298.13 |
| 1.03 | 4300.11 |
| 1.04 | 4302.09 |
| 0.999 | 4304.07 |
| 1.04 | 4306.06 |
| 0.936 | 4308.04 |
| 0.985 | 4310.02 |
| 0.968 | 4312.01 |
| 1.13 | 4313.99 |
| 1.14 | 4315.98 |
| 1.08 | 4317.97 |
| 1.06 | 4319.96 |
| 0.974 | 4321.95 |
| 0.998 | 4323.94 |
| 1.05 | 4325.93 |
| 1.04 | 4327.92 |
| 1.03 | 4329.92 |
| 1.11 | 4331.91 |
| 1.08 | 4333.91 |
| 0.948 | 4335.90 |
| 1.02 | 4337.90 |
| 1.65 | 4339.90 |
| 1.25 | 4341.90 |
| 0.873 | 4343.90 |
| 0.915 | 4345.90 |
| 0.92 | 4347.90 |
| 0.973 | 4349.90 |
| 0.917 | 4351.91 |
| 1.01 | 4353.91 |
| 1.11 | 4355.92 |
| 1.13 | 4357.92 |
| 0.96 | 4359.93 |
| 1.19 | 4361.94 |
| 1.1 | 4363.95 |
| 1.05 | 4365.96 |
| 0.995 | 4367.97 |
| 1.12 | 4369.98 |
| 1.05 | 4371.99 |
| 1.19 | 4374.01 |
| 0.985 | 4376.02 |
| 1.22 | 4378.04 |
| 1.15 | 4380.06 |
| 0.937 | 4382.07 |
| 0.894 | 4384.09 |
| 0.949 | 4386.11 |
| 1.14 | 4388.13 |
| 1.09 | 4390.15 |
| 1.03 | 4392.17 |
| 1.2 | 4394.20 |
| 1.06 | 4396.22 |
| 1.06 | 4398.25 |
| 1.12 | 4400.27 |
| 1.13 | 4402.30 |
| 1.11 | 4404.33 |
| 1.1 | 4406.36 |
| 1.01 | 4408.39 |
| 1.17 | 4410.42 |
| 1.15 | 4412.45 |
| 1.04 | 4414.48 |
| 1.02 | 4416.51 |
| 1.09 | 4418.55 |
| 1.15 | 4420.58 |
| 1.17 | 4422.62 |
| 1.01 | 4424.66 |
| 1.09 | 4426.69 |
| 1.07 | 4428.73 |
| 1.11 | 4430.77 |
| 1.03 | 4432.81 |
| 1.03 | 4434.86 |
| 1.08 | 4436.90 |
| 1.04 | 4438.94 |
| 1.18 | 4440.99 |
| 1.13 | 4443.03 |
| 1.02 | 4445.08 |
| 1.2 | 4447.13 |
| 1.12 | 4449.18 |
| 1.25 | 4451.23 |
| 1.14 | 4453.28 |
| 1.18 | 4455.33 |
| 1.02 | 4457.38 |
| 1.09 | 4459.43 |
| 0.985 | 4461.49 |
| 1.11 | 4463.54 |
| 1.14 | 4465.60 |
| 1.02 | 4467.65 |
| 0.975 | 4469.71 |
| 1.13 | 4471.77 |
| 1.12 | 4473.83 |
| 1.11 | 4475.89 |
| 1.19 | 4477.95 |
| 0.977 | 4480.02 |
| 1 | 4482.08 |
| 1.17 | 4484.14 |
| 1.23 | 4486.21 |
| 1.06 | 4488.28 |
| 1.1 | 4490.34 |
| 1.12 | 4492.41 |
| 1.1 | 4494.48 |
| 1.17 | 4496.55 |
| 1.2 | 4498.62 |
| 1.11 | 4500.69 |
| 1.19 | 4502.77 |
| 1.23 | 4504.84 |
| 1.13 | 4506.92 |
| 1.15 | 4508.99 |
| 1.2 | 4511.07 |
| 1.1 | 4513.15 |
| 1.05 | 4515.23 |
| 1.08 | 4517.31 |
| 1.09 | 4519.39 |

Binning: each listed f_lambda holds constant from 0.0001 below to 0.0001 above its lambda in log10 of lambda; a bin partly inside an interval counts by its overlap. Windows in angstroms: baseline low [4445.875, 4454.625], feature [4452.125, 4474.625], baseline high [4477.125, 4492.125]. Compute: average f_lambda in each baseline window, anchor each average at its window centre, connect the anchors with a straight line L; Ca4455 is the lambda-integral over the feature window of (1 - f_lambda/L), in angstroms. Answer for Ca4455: 1.24 angstroms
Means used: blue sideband 1.17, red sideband 1.1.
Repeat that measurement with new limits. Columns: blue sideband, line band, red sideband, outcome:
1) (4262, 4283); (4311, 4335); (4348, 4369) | 0.60 angstroms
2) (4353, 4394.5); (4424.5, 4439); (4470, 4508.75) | 0.49 angstroms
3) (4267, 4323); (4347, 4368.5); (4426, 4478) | 0.85 angstroms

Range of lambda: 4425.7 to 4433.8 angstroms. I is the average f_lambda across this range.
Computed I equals 1.08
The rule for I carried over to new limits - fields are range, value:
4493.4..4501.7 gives 1.15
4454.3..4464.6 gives 1.08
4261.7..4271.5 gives 1.13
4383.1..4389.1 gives 0.994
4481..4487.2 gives 1.13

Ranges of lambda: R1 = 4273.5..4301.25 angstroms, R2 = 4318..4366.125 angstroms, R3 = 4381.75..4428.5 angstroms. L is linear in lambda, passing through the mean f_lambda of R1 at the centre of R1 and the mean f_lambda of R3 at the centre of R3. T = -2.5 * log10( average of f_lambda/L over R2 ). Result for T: 0.03 mag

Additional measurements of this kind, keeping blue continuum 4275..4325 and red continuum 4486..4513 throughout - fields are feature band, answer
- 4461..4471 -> 0.081 mag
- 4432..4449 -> 0.030 mag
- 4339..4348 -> -0.059 mag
